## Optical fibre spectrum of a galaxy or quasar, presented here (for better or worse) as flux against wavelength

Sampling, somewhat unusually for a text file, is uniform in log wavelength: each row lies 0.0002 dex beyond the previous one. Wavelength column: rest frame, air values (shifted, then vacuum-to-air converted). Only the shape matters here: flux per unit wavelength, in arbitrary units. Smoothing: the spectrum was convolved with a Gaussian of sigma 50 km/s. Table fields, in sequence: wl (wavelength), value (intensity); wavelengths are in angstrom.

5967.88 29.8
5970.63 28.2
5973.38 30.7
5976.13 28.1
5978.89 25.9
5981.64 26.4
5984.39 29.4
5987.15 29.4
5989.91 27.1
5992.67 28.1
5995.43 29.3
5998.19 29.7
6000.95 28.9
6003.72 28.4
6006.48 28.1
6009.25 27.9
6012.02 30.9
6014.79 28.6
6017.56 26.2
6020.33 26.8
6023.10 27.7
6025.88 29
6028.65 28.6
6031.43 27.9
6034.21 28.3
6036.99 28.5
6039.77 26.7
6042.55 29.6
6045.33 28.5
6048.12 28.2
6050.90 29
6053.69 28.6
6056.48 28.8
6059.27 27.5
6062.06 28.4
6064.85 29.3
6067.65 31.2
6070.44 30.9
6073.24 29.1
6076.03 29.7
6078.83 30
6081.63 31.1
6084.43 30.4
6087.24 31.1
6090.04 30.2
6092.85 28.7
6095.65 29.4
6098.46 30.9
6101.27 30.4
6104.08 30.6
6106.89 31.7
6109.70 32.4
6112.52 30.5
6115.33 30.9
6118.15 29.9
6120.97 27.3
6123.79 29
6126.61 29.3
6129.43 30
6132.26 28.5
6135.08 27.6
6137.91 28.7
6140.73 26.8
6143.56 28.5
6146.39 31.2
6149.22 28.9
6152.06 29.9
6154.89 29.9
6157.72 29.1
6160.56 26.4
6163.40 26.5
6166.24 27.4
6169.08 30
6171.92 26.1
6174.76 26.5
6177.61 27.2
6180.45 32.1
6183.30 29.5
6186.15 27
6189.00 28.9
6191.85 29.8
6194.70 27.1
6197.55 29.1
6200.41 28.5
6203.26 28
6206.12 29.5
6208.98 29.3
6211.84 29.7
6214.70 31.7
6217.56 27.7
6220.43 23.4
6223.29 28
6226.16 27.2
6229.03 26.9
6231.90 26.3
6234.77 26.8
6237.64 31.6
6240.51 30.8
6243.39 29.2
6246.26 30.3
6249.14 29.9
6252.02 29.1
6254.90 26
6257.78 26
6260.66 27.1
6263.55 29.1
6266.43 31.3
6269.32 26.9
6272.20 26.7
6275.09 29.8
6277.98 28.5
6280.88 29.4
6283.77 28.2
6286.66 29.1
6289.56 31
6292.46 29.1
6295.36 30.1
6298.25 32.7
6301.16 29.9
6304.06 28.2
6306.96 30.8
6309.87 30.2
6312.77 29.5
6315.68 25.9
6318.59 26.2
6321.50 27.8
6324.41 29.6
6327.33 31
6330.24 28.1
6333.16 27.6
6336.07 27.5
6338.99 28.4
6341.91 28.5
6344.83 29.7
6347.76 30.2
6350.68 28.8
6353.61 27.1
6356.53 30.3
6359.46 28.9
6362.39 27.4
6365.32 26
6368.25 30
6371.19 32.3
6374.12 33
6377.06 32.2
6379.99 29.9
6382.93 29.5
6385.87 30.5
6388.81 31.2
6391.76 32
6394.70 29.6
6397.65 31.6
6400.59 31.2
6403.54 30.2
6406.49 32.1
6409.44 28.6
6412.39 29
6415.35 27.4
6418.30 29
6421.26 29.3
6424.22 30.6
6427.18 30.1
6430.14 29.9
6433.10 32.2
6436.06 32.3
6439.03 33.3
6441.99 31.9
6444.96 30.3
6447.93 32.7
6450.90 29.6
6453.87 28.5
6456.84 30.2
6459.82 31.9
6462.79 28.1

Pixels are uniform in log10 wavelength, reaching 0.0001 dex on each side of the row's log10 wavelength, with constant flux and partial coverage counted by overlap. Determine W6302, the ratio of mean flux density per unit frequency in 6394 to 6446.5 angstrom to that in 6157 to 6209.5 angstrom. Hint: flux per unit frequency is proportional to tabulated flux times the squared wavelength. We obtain 1.16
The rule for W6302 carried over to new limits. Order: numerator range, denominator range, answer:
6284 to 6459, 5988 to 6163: 1.13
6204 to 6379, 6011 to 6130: 1.06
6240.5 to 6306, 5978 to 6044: 1.12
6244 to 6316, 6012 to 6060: 1.11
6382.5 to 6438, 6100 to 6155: 1.12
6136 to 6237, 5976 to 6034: 1.06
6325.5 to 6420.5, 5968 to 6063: 1.17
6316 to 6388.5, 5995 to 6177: 1.10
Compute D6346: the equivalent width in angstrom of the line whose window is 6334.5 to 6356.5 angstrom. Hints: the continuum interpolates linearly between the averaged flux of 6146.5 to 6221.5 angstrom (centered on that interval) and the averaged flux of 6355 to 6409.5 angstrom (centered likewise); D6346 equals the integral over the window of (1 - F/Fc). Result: 1.0 angstrom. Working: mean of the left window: 28.5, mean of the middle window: 28.7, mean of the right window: 30.4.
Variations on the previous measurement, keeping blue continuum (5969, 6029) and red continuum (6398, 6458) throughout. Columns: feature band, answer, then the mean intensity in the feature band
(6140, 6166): 0.5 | 28.6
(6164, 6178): 0.9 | 27.4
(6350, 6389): 0.5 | 29.8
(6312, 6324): 1.0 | 27.4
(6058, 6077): -0.5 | 29.5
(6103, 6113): -0.9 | 31.4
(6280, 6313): -0.1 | 29.9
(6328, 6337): 0.6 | 28.1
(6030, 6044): 0.2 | 28.2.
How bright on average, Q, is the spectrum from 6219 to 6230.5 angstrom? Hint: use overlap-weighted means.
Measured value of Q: 26.4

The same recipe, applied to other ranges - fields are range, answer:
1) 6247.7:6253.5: 29.5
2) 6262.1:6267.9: 30.2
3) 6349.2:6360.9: 28.8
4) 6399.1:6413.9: 30.2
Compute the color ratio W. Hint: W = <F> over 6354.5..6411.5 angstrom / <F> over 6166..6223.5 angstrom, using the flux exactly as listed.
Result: 1.1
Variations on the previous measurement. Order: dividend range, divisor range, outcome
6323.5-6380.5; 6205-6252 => 1.02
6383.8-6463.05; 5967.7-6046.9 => 1.08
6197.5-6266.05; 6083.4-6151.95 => 0.96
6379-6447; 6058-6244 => 1.05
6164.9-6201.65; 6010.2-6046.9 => 1.01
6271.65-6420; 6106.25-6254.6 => 1.02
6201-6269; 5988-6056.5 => 1.00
